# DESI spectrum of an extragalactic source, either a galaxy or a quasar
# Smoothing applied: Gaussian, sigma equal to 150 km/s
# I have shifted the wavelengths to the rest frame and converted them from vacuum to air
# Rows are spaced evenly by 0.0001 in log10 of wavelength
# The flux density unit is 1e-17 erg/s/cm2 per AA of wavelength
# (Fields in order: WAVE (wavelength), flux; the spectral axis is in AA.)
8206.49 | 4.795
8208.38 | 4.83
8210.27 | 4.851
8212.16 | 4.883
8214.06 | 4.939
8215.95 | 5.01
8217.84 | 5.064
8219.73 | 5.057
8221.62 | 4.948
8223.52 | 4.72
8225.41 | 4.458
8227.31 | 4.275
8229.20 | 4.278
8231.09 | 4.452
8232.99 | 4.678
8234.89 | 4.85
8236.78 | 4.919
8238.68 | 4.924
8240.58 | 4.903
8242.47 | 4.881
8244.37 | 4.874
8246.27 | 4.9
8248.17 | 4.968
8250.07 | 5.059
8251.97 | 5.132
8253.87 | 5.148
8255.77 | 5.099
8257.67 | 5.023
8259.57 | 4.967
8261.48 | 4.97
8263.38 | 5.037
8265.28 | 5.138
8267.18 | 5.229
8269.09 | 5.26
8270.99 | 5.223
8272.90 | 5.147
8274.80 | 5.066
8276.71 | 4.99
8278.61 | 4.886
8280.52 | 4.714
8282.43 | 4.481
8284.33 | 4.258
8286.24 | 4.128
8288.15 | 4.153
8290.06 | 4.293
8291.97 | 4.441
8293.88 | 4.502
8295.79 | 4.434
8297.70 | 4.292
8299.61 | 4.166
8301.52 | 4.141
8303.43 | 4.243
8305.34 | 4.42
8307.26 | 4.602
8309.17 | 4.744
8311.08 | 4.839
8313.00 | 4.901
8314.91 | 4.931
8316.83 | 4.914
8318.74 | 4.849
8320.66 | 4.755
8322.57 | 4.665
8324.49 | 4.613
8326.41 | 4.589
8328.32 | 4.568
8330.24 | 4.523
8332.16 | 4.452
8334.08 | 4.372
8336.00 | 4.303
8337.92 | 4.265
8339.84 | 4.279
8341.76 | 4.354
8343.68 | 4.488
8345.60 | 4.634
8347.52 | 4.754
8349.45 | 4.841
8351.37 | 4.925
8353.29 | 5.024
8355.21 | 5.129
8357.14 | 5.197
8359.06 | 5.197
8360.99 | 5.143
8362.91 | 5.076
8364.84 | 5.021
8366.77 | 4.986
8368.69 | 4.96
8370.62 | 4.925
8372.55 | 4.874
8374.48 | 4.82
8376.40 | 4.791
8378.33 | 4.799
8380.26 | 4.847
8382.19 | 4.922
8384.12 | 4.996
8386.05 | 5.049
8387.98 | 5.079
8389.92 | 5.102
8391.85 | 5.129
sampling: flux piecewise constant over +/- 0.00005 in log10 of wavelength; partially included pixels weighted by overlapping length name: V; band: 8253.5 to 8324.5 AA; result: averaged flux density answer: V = 4.73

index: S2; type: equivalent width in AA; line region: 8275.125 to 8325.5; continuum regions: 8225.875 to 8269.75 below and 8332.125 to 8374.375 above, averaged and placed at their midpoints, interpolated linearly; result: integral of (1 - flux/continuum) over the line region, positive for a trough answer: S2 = 2.99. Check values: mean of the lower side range 4.9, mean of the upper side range 4.79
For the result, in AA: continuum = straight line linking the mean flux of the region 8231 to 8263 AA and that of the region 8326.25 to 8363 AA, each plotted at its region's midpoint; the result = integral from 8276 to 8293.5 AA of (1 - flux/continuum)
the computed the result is 1.3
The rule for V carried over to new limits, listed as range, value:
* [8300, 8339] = 4.58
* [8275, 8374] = 4.66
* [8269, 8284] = 4.93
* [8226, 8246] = 4.71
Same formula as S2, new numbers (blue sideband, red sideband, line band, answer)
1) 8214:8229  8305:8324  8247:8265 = -1.03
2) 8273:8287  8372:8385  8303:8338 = 1.01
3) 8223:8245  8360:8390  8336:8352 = 1.15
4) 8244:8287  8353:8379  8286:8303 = 2.31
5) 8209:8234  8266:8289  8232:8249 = -0.41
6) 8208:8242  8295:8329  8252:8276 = -2.10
